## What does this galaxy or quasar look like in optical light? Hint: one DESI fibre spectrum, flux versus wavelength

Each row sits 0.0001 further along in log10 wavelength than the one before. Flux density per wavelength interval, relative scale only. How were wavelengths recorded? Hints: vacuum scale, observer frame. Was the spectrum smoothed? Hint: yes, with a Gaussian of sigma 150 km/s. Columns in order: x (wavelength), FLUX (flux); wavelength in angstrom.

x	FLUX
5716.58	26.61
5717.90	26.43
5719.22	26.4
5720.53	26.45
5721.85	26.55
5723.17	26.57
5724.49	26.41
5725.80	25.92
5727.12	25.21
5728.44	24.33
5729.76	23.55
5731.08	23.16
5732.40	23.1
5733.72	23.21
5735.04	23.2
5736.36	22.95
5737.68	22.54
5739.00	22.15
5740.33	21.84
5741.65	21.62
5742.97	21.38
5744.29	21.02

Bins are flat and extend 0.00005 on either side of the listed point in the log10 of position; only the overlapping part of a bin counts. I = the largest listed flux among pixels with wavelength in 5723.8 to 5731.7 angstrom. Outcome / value 26.41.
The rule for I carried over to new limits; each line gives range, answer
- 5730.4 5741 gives 23.21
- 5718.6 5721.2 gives 26.45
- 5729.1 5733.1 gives 23.55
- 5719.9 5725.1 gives 26.57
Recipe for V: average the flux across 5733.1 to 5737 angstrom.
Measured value 23.1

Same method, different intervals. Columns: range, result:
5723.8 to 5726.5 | 26.2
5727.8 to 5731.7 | 23.7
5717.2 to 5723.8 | 26.5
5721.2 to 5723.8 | 26.5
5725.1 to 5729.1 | 25.2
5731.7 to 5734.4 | 23.2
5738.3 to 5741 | 22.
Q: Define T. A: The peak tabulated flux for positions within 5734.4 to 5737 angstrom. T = 23.2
